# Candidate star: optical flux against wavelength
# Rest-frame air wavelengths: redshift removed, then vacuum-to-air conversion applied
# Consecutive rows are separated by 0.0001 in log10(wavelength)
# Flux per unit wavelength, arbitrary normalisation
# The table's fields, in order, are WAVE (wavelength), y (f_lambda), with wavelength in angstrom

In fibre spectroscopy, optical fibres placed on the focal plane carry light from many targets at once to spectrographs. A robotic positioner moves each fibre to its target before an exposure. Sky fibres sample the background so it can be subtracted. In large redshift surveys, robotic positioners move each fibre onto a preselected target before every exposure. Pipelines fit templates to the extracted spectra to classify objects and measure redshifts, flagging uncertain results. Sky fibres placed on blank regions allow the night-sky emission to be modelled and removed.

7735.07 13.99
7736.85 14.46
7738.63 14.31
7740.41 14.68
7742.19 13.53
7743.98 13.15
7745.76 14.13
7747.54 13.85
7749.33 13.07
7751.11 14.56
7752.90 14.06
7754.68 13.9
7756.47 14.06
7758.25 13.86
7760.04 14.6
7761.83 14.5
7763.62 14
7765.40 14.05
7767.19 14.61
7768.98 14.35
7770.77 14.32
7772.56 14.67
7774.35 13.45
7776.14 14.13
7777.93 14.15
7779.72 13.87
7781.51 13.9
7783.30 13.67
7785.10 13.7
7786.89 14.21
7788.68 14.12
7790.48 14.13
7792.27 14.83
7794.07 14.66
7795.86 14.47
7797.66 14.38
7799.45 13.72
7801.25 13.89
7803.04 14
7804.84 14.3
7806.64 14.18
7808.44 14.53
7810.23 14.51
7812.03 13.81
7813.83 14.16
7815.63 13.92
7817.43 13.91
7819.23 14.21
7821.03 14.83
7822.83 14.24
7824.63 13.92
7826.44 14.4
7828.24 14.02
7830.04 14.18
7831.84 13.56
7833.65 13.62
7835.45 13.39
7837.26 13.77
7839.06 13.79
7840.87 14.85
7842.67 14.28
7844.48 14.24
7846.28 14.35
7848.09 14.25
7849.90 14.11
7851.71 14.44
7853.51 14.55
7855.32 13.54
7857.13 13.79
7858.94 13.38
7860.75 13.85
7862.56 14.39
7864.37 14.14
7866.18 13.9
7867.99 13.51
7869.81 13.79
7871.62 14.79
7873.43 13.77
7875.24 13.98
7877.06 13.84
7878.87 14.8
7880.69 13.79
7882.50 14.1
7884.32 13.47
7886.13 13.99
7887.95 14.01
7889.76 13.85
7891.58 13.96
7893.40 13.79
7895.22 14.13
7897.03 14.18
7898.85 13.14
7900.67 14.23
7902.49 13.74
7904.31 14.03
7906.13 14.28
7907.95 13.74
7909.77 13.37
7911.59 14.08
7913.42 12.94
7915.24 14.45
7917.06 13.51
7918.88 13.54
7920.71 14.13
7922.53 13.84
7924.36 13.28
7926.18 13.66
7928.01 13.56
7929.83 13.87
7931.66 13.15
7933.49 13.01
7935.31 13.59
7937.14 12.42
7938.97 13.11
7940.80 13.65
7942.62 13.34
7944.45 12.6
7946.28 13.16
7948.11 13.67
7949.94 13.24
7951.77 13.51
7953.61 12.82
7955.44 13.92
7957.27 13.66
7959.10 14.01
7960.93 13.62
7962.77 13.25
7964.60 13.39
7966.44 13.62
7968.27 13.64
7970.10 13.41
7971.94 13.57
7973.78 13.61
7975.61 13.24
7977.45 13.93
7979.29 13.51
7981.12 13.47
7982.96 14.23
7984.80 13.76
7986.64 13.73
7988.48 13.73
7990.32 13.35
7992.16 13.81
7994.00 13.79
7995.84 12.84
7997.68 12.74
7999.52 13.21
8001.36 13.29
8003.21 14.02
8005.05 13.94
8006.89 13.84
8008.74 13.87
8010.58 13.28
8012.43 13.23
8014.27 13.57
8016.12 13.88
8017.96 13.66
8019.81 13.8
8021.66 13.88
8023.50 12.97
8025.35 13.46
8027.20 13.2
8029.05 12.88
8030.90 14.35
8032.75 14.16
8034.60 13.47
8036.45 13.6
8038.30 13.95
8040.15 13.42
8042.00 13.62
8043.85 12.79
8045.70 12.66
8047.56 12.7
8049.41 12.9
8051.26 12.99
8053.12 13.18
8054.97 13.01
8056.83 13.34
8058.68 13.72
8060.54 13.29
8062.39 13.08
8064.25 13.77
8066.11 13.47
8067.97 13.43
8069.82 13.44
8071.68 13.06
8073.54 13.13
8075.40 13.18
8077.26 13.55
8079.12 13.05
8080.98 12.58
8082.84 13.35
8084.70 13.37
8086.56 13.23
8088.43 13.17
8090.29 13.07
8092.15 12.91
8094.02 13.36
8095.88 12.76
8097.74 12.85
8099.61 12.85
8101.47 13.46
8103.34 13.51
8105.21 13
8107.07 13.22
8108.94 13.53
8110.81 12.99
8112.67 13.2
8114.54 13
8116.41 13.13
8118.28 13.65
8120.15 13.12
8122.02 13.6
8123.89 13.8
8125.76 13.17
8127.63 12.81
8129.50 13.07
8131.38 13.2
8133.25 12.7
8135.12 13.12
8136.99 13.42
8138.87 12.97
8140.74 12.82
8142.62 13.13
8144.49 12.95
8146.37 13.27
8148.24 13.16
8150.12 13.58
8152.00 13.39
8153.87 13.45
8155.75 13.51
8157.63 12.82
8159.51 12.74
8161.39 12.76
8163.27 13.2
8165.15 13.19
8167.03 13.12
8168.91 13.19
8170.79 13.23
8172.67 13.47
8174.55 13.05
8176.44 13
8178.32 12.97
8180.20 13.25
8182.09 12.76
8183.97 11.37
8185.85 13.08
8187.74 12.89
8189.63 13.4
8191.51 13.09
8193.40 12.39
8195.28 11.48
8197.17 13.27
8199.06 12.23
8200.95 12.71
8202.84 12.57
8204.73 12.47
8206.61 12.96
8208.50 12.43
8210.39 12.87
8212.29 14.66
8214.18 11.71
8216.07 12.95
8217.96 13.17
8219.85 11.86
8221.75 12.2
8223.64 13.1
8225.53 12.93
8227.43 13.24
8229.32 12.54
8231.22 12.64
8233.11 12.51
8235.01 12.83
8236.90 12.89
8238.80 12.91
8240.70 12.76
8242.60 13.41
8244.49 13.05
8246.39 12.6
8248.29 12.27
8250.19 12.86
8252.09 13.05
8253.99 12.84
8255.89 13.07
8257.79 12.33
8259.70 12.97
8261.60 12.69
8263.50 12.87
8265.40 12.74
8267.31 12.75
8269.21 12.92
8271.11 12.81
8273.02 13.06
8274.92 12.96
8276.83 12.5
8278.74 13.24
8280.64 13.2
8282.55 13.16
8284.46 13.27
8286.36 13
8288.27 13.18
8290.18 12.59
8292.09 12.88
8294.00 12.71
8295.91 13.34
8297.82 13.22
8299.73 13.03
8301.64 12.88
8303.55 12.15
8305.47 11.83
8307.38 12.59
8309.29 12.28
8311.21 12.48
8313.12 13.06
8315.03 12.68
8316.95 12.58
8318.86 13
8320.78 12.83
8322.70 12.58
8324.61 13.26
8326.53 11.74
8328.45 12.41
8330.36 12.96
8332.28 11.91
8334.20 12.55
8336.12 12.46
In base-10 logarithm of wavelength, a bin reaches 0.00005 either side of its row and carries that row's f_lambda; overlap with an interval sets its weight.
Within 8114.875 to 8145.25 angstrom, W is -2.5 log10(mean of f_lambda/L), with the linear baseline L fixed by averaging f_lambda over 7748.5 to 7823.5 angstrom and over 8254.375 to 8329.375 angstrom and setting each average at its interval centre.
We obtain 0.01 mag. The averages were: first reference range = 14.2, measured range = 13.2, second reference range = 12.8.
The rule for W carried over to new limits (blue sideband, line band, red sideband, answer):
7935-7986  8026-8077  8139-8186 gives 0.00 mag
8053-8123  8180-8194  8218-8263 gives 0.01 mag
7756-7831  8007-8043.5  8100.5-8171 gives -0.01 mag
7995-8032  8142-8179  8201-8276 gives -0.01 mag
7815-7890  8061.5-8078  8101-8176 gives 0.00 mag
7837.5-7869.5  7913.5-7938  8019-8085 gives 0.02 mag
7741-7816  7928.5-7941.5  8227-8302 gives 0.04 mag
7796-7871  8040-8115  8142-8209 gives 0.01 mag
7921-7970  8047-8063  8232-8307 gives 0.01 mag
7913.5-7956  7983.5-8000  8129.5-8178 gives -0.01 mag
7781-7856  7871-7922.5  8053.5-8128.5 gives 0.00 mag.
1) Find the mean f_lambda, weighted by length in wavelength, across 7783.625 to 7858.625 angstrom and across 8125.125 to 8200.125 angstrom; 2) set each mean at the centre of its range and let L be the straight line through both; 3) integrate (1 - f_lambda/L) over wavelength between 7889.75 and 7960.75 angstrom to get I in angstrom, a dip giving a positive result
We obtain 1.0 angstrom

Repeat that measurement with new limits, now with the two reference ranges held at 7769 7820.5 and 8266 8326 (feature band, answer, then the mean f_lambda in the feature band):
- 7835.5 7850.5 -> -0.2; 14.2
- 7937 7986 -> 0.8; 13.5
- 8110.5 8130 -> 0.1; 13.2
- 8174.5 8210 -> 1.1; 12.7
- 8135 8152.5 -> 0.1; 13.2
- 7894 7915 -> 0.0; 13.8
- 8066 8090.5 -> 0.3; 13.2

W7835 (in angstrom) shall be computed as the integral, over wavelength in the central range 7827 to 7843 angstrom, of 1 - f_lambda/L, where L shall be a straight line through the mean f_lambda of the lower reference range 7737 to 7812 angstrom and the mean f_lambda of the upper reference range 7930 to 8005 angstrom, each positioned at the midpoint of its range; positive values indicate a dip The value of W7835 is 0.0 angstrom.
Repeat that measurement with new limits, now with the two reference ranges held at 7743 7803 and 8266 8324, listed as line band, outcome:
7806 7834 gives -0.3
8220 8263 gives 0.6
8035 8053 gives 0.3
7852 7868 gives -0.1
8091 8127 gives 0.2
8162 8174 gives -0.1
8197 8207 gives 0.3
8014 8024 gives -0.1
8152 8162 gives 0.0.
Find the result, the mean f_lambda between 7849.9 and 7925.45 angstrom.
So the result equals 13.9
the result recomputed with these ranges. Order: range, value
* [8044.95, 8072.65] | 13.2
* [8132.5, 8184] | 13.1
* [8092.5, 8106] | 13.1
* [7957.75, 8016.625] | 13.6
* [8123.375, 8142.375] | 13.1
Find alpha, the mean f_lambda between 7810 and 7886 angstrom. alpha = 14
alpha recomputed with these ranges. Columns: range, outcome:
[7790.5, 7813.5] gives 14.3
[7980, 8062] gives 13.5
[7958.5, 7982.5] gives 13.6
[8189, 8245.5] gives 12.8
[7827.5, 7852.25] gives 14.1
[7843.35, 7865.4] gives 14.1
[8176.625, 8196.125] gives 12.7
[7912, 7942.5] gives 13.5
